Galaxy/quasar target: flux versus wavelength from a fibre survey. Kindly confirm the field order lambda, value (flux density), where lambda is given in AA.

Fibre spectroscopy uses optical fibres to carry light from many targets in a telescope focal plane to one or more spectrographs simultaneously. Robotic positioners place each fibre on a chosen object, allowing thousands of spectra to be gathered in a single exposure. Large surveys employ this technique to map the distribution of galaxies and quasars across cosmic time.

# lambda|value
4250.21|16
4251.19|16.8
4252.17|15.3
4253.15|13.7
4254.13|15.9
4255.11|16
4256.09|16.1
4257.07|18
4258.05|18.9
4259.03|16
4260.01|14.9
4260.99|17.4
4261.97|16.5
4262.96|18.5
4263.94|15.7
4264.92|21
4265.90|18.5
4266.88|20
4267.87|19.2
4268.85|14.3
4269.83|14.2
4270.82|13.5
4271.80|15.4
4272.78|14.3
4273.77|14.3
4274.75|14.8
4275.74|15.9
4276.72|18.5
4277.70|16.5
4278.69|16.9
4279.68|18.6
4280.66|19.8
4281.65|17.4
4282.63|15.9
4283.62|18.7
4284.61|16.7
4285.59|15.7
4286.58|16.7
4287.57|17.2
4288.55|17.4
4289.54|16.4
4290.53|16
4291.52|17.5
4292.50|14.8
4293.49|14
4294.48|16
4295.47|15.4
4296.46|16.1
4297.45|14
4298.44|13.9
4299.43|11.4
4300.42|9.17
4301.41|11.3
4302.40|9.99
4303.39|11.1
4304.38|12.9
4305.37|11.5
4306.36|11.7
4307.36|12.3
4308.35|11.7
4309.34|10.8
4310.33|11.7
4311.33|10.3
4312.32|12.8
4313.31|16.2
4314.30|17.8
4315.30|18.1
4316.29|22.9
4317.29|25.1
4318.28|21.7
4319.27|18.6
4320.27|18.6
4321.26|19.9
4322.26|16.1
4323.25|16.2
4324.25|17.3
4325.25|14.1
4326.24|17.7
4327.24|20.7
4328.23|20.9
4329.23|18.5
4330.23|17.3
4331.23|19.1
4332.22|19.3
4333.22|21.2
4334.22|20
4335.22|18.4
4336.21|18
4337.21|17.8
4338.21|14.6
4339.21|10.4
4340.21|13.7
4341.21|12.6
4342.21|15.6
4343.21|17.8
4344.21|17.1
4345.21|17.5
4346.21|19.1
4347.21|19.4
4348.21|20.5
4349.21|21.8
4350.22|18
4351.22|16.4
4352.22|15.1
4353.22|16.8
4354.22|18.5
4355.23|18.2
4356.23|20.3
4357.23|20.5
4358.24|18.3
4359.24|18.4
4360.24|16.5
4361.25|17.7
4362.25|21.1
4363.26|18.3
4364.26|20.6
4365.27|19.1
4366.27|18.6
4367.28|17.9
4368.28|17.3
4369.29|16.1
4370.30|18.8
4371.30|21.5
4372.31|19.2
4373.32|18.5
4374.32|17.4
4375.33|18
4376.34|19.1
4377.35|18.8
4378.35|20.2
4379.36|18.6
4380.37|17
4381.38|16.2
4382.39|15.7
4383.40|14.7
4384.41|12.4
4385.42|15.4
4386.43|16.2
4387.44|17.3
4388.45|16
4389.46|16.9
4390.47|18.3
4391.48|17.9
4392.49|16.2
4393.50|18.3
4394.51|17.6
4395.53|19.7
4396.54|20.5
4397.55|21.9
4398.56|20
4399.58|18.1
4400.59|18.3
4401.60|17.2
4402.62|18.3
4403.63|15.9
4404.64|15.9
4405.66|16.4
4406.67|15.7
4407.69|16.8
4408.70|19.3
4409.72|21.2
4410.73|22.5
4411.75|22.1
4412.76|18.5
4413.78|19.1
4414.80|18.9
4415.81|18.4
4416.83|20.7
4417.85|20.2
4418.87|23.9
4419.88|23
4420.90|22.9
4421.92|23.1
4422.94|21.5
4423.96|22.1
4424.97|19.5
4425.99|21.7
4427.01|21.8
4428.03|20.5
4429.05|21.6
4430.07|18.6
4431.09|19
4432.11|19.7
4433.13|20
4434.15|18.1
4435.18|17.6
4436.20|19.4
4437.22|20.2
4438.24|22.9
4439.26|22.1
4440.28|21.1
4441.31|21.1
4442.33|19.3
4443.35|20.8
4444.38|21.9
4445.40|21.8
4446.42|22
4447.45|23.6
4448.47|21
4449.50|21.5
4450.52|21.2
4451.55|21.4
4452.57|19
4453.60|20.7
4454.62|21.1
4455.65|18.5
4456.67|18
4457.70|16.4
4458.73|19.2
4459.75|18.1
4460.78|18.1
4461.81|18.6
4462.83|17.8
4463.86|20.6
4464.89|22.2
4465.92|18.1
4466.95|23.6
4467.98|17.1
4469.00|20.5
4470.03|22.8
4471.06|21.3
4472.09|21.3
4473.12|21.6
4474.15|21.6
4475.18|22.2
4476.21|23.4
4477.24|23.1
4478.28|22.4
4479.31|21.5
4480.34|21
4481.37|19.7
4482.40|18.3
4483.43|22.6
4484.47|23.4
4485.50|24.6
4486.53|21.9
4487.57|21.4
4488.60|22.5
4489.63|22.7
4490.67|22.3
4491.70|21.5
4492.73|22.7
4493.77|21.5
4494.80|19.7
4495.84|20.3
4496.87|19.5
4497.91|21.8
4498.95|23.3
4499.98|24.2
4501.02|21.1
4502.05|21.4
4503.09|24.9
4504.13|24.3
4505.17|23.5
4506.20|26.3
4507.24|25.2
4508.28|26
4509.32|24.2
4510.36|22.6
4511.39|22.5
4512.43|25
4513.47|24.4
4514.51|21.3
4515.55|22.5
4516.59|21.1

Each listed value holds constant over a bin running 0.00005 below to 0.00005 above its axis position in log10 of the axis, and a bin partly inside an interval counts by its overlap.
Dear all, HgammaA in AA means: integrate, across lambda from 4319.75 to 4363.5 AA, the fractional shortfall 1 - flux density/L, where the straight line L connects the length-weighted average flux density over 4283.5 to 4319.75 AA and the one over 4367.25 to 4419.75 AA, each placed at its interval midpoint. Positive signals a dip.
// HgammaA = -3.9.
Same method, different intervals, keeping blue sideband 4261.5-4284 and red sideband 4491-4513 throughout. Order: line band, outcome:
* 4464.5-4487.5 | 0.7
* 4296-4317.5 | 5.1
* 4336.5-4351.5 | 1.5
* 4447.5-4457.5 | 0.6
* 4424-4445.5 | 0.7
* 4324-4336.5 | -0.2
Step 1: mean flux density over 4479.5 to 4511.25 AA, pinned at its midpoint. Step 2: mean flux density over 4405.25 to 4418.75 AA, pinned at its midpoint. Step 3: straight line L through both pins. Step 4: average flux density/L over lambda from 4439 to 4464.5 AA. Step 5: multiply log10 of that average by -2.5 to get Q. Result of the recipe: 0.034 mag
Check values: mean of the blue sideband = 19.4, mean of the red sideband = 22.5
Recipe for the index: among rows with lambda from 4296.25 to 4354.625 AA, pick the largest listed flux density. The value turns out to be 25.1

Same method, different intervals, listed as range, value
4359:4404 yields 21.9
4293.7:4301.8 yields 16.1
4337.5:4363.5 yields 21.8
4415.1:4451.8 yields 23.9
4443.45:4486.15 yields 24.6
